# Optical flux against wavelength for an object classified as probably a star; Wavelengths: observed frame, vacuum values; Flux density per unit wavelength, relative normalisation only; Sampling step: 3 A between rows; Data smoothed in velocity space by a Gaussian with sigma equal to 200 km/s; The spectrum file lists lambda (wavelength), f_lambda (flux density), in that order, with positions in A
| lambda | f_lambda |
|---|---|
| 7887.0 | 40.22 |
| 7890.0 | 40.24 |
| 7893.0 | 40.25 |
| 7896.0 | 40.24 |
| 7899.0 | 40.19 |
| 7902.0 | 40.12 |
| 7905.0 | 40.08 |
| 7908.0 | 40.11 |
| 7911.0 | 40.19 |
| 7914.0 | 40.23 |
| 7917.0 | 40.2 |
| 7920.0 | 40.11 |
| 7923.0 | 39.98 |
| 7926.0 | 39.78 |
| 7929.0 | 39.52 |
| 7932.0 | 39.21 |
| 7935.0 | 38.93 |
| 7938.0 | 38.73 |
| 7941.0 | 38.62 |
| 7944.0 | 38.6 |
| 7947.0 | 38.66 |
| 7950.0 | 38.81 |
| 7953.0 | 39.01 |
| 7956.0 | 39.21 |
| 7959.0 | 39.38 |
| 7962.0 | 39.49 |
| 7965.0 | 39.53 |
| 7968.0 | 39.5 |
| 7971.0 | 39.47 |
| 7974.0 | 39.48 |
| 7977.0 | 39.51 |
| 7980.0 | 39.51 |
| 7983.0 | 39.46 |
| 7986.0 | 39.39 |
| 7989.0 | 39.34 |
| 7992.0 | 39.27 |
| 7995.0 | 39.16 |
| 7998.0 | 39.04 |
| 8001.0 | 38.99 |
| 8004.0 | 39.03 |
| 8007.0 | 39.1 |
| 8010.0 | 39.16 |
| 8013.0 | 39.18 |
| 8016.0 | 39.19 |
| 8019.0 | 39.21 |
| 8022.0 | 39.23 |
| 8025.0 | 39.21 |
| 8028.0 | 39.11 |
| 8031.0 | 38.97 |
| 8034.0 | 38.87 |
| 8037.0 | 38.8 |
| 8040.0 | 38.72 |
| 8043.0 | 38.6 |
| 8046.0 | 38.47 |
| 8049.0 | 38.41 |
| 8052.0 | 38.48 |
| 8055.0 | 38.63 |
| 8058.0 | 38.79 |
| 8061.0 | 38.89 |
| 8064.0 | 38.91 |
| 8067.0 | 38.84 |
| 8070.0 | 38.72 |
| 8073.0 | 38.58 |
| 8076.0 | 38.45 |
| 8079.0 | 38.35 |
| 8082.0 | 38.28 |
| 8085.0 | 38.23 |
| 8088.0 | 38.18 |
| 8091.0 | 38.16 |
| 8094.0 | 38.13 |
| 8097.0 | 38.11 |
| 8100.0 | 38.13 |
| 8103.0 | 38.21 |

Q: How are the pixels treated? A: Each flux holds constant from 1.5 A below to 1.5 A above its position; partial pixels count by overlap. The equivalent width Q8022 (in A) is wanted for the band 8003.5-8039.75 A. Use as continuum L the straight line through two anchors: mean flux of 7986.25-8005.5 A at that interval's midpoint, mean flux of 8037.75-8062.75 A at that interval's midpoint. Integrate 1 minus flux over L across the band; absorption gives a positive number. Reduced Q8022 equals -0.16 A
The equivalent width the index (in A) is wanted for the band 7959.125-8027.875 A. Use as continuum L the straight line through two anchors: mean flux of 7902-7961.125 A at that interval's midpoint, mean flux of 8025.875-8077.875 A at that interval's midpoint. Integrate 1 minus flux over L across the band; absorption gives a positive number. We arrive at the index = -0.4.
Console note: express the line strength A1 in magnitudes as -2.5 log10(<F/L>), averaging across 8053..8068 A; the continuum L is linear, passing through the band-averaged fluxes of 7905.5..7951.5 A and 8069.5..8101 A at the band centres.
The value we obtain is -0.009 mag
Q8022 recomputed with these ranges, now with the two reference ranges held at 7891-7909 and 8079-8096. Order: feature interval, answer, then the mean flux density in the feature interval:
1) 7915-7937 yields 0.1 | 39.7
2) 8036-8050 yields 0.0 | 38.6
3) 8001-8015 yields 0.0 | 39.1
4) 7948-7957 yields 0.1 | 39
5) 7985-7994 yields 0.0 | 39.3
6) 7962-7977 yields 0.0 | 39.5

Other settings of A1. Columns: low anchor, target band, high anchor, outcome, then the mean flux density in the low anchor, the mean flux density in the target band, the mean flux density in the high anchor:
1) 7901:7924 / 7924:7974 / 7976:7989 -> 0.02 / 40.1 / 39.2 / 39.5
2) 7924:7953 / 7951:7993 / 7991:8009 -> -0.01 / 39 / 39.4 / 39.1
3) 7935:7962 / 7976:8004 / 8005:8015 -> -0.01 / 38.9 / 39.3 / 39.1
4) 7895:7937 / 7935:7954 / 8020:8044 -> 0.03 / 39.9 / 38.7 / 39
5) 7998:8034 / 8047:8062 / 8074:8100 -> 0.00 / 39.1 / 38.6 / 38.2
